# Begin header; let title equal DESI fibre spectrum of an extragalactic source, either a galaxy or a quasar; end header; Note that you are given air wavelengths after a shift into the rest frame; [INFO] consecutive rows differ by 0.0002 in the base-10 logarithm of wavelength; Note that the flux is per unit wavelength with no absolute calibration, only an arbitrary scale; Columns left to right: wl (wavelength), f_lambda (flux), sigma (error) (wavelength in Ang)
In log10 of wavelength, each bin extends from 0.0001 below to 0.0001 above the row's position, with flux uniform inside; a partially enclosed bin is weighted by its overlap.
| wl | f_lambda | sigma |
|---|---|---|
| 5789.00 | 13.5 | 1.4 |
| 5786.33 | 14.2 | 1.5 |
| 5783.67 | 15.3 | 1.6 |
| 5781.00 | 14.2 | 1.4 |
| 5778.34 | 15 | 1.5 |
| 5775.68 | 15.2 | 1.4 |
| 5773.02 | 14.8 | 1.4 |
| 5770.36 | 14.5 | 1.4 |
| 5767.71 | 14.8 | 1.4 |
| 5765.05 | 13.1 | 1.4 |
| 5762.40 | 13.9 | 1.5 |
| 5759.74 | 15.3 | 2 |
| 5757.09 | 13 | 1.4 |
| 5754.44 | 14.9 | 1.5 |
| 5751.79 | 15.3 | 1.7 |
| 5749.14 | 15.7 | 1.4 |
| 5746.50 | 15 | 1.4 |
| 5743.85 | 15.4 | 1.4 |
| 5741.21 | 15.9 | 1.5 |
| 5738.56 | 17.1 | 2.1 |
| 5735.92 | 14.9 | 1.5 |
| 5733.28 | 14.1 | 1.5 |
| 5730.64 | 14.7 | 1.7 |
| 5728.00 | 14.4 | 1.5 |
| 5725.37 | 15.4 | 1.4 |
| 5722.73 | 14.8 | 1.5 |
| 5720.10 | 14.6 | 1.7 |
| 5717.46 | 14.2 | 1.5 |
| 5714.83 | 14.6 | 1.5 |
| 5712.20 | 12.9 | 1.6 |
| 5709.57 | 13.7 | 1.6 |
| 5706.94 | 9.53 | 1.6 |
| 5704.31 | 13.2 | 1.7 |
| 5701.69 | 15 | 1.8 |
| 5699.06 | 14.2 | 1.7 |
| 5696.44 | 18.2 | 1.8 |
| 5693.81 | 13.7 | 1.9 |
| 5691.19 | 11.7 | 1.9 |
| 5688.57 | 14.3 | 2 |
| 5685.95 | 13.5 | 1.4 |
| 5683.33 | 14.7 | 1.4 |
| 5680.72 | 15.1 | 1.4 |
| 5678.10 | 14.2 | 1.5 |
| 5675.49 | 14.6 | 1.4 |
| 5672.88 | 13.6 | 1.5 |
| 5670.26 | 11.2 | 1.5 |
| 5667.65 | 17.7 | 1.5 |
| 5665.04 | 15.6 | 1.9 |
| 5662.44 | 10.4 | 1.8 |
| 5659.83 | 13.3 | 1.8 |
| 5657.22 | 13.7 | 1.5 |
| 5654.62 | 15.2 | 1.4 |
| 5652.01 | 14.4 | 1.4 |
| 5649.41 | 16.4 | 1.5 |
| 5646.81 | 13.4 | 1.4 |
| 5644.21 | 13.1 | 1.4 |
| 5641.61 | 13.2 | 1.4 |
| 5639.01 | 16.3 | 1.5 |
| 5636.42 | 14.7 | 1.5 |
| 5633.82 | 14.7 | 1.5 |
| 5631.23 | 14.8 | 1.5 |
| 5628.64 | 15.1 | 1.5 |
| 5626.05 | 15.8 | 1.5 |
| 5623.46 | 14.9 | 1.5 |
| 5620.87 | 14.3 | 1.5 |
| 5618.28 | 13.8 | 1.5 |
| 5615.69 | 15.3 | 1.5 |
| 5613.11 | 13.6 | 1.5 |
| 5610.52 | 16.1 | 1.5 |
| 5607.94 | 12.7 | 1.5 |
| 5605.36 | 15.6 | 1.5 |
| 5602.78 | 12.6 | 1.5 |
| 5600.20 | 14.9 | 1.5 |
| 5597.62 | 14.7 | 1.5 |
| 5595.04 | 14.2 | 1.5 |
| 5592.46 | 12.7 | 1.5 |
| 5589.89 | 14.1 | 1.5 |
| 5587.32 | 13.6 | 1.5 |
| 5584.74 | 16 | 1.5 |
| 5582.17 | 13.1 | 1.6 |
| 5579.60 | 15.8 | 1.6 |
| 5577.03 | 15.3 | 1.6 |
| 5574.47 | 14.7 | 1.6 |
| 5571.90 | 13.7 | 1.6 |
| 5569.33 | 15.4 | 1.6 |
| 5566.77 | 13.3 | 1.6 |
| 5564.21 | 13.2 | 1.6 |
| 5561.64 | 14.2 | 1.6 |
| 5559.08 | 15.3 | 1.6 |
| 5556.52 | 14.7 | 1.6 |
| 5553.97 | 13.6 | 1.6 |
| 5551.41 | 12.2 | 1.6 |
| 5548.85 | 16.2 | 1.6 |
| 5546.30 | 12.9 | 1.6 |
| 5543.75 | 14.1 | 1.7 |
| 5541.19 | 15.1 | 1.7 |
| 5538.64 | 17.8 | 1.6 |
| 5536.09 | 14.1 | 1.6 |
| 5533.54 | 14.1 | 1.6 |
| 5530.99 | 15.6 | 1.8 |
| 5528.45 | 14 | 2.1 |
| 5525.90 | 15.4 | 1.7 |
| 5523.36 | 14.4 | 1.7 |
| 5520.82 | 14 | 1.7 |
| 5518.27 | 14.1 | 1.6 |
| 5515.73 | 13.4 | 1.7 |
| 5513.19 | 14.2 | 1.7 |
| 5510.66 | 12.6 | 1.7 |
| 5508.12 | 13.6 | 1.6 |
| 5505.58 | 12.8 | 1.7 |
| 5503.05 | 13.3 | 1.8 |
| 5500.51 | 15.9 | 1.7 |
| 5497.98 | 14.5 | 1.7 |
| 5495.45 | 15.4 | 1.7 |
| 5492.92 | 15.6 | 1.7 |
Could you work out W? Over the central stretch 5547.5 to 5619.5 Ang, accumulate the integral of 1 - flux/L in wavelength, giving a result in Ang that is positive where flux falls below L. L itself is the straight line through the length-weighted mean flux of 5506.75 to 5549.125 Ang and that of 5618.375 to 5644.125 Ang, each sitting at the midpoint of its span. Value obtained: 1.36 Ang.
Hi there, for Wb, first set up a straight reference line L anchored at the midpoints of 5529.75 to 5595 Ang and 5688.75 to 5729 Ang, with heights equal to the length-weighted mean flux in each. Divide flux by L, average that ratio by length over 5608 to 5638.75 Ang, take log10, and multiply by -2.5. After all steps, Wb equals -0.04 mag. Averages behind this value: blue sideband 14.4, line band 14.8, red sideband 14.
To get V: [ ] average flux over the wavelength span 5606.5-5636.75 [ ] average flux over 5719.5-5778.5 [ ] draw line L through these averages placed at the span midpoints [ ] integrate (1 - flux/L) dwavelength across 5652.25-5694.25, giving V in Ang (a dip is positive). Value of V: 2.3 Ang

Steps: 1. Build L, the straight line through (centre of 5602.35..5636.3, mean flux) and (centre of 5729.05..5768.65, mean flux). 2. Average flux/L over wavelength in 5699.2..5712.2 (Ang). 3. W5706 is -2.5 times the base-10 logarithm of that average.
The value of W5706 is 0.14 mag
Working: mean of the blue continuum 14.6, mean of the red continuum 14.9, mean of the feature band 13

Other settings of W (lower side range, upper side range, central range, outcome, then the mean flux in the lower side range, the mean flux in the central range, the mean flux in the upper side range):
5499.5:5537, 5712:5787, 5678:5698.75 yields 0.2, 14.1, 14.4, 14.8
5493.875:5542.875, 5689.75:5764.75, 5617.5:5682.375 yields 0.3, 14.4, 14.4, 14.5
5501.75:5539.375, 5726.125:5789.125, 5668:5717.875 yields 2.6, 14.2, 13.9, 14.8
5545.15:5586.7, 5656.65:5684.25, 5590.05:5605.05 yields 0.3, 14.3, 14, 14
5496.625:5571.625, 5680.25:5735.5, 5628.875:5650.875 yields -0.7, 14.3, 14.6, 14.1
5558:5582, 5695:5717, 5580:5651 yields -0.8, 14.5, 14.5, 13.9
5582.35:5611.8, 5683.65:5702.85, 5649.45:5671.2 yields 0.3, 14.2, 14.1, 14.4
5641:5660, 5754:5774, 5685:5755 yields -1.3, 14.2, 14.5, 14.3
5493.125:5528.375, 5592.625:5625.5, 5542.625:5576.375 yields 0.3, 14.2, 14.1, 14.4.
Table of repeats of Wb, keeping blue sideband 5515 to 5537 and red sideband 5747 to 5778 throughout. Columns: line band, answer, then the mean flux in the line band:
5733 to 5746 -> -0.07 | 15.6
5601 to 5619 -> 0.01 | 14.3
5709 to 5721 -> 0.04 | 14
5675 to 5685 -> -0.01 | 14.6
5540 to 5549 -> 0.00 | 14.4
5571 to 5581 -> -0.04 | 14.9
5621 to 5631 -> -0.05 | 15.1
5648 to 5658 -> -0.03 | 15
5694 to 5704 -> -0.05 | 15.3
